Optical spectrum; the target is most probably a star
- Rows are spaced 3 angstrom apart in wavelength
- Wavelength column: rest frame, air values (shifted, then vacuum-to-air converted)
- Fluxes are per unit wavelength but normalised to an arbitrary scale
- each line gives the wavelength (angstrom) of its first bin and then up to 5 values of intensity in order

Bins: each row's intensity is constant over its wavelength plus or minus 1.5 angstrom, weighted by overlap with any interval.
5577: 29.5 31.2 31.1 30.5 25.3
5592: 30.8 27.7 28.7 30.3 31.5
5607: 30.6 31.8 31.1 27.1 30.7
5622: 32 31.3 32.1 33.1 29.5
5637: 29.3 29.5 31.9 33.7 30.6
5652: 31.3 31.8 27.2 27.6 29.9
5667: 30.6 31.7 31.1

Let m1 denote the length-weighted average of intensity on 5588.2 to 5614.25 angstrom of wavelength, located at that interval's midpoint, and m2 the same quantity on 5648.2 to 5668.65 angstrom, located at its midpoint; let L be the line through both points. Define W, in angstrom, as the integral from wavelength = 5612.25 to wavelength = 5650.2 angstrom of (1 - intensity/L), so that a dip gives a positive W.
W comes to -1.3 angstrom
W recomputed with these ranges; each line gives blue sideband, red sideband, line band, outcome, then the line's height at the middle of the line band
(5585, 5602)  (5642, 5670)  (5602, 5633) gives -1.7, 29.5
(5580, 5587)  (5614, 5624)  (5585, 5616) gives 0.8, 30.5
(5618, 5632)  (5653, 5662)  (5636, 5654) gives -0.6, 30.1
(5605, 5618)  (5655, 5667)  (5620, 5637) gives -0.9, 29.8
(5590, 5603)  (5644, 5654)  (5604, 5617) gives -0.2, 30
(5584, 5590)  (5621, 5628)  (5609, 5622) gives 0.2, 30.9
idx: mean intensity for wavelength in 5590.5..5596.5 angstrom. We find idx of 29.2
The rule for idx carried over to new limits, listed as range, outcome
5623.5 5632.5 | 32.2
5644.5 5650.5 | 32.2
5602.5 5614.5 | 31.3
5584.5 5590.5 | 27.9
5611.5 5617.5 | 29.1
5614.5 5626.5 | 30.3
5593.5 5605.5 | 29.6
